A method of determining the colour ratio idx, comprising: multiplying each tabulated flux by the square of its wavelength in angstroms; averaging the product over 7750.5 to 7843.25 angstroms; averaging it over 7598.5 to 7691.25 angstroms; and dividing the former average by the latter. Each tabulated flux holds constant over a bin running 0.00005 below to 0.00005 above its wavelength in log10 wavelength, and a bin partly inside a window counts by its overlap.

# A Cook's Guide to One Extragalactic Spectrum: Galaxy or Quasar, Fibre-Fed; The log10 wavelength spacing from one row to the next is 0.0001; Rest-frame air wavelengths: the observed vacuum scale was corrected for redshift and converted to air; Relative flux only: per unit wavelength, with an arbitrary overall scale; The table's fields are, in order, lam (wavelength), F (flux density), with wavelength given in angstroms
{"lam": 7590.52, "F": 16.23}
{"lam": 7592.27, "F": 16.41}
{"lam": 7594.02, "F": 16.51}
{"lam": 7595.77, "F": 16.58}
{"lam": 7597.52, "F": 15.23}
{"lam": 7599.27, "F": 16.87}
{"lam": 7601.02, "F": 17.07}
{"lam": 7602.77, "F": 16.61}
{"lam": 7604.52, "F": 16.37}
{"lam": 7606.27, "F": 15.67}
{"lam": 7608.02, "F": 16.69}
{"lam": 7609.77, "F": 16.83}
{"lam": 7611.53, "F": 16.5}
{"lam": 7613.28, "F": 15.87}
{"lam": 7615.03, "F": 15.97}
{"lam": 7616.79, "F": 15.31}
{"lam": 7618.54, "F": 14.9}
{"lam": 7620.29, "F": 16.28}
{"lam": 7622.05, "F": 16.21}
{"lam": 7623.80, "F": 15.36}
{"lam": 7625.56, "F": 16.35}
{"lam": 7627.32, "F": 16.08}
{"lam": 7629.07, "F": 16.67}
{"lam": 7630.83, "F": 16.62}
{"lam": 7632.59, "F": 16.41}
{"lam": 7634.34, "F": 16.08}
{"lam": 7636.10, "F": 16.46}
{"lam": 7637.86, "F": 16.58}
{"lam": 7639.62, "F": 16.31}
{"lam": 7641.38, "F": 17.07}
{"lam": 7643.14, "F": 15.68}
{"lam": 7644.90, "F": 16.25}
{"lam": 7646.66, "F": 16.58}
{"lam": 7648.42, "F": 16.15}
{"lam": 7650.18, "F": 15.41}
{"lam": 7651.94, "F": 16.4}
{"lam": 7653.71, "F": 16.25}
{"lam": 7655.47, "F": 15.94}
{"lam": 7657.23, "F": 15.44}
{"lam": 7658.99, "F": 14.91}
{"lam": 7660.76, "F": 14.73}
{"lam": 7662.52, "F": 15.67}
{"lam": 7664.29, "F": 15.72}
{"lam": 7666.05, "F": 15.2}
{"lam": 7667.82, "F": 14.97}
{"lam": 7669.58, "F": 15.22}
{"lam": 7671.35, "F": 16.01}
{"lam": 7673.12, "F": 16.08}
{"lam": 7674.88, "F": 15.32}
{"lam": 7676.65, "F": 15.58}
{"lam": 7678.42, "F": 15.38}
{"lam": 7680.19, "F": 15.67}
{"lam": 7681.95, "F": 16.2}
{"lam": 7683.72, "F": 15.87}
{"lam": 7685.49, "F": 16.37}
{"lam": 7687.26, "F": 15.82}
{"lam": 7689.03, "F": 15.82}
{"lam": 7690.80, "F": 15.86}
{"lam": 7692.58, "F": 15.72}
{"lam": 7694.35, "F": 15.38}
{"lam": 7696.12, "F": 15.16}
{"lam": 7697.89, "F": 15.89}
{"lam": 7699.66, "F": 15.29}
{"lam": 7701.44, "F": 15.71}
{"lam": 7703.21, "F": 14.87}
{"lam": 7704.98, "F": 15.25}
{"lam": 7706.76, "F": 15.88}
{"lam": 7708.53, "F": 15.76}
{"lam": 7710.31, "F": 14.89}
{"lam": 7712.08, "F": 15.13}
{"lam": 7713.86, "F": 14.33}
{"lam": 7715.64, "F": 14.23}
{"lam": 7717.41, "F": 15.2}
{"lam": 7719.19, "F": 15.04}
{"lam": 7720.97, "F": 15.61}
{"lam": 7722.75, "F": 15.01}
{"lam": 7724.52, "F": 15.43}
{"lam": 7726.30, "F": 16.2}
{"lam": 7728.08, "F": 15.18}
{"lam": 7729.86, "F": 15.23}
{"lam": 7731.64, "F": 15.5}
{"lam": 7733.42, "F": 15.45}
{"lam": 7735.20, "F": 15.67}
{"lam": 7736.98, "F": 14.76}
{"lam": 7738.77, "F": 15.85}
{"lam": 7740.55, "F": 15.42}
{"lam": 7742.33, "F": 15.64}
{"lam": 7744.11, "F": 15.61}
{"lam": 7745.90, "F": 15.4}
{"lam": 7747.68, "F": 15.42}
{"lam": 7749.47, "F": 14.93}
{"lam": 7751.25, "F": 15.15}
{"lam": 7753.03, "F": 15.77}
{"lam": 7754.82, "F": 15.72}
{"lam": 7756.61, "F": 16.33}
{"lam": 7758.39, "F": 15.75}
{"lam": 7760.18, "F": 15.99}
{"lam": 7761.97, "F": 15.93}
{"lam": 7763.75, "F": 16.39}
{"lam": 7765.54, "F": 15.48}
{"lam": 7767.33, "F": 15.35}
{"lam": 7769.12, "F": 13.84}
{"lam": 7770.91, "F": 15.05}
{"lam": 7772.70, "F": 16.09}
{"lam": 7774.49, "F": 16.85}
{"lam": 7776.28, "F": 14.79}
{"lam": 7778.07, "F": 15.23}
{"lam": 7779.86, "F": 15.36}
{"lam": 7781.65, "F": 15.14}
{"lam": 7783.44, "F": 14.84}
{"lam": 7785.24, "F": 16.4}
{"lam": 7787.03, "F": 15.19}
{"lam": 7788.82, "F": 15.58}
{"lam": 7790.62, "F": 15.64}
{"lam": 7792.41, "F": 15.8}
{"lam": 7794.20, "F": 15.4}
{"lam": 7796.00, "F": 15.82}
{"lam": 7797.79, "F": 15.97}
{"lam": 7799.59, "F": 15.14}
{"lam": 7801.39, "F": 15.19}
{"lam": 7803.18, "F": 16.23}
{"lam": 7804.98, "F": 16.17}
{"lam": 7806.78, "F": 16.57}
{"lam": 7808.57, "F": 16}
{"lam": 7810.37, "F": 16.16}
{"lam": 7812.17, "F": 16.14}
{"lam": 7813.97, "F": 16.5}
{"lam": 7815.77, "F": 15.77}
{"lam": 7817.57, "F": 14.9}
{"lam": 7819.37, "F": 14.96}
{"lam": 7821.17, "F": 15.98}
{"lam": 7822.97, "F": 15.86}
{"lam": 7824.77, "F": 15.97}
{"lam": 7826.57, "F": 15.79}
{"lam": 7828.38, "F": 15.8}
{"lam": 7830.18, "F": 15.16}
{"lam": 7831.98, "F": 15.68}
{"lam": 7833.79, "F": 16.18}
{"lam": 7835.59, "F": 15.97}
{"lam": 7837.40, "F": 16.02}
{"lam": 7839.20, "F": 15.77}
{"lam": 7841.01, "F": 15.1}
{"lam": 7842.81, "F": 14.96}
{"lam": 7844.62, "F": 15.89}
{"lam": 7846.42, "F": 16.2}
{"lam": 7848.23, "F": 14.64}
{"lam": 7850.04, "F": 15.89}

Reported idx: 1.02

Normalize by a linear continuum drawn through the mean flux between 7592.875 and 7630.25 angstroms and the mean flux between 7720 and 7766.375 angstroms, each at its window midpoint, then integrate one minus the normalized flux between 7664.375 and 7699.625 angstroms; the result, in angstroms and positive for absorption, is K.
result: 0.5 angstroms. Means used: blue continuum 16.2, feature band 15.7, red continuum 15.6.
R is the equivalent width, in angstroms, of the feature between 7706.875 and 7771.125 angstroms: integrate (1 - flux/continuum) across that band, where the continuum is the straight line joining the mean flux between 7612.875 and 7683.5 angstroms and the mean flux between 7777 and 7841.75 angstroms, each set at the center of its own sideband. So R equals 1.60 angstroms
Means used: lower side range 15.9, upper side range 15.7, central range 15.4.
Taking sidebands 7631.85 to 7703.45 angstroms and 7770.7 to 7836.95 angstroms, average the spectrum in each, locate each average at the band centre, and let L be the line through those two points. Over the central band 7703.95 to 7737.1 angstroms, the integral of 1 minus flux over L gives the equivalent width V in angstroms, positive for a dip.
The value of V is 1.1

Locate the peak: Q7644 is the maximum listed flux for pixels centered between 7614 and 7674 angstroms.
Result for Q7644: 17.07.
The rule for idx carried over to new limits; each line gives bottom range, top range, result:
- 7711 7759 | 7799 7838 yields 1.05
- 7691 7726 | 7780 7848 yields 1.06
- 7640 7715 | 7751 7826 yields 1.03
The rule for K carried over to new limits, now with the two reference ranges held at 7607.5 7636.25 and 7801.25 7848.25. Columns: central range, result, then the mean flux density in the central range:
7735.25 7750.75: 0.5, 15.4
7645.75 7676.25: 0.8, 15.6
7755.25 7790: 0.7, 15.6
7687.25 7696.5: 0.2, 15.6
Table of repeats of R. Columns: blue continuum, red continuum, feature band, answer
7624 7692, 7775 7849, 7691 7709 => 0.40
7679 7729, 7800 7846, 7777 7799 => 0.24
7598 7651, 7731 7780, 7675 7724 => 1.21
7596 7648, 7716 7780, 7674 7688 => 0.10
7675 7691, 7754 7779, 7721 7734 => 0.23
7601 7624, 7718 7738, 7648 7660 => 0.06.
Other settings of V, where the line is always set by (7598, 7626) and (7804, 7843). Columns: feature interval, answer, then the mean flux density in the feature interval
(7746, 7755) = 0.3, 15.4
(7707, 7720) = 0.8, 15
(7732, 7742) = 0.3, 15.4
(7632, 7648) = -0.3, 16.4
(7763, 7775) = 0.3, 15.5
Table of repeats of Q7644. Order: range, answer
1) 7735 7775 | 16.85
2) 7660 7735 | 16.37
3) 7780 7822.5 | 16.57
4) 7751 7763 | 16.33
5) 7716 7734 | 16.2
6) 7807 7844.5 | 16.5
